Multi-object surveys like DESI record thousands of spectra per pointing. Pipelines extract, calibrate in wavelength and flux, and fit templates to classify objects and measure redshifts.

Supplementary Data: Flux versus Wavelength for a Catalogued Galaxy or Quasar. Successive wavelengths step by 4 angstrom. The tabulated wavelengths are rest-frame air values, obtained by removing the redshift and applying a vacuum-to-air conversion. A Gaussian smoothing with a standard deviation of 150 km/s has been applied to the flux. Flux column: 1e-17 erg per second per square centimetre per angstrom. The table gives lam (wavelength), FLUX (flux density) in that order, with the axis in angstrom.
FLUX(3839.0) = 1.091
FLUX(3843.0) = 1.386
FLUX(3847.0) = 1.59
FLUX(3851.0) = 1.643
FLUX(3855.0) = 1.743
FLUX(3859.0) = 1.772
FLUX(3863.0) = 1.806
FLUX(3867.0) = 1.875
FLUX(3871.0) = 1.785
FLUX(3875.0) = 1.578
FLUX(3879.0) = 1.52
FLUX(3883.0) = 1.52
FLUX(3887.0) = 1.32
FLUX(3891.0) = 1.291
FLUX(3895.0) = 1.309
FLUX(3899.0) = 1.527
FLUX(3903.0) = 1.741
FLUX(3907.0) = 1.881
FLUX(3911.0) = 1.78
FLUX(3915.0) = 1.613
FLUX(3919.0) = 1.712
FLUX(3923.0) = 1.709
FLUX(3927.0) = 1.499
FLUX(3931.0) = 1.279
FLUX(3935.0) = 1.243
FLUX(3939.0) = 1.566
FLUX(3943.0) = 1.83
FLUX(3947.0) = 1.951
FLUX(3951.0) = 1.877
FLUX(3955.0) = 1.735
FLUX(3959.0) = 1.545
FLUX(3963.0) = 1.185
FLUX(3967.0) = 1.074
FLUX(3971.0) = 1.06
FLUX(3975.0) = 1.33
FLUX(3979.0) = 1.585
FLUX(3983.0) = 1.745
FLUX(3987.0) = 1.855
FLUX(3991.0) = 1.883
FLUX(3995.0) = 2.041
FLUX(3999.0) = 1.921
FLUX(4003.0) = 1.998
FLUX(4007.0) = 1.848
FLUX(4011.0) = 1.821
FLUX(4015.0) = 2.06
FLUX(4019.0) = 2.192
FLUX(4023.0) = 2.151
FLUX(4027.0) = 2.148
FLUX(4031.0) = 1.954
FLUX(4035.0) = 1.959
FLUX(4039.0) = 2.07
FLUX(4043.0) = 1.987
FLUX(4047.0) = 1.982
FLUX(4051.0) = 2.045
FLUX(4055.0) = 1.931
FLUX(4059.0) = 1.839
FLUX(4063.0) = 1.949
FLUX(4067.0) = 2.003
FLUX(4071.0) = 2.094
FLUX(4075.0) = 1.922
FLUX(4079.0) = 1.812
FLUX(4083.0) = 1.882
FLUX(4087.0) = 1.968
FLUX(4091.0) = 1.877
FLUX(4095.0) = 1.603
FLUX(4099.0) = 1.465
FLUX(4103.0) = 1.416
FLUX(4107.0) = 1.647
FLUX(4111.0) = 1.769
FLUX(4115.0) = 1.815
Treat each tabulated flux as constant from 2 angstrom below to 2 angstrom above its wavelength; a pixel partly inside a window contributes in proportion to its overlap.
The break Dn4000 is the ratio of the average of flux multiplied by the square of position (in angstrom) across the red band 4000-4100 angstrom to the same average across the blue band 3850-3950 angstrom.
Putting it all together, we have 1.29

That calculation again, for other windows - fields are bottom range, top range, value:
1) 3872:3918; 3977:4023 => 1.29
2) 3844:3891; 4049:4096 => 1.30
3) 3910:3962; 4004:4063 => 1.29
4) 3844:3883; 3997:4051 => 1.29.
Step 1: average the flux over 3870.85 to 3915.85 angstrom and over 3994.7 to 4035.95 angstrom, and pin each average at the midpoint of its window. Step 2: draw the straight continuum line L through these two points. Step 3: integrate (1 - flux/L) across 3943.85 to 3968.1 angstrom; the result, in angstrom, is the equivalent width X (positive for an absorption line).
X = 2.6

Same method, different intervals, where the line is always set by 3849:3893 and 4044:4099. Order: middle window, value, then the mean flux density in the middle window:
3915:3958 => 2.0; 1.64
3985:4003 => -1.4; 1.93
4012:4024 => -1.8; 2.11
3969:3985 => 3.1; 1.43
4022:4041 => -2.1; 2.05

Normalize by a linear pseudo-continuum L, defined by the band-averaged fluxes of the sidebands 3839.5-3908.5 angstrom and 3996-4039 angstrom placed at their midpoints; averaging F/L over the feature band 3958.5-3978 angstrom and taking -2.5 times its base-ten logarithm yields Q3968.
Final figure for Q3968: 0.45 mag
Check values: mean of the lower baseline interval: 1.59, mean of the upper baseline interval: 2.01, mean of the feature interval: 1.23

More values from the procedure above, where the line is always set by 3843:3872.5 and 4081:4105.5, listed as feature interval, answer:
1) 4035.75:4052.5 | -0.18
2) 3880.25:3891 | 0.22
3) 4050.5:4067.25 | -0.14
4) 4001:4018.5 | -0.15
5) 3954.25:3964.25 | 0.16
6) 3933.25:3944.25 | 0.12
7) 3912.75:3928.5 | 0.05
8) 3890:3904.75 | 0.17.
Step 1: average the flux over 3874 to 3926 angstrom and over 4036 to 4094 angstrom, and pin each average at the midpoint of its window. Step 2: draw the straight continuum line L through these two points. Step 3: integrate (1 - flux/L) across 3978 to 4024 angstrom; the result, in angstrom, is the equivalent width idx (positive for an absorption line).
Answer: -3.1 angstrom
